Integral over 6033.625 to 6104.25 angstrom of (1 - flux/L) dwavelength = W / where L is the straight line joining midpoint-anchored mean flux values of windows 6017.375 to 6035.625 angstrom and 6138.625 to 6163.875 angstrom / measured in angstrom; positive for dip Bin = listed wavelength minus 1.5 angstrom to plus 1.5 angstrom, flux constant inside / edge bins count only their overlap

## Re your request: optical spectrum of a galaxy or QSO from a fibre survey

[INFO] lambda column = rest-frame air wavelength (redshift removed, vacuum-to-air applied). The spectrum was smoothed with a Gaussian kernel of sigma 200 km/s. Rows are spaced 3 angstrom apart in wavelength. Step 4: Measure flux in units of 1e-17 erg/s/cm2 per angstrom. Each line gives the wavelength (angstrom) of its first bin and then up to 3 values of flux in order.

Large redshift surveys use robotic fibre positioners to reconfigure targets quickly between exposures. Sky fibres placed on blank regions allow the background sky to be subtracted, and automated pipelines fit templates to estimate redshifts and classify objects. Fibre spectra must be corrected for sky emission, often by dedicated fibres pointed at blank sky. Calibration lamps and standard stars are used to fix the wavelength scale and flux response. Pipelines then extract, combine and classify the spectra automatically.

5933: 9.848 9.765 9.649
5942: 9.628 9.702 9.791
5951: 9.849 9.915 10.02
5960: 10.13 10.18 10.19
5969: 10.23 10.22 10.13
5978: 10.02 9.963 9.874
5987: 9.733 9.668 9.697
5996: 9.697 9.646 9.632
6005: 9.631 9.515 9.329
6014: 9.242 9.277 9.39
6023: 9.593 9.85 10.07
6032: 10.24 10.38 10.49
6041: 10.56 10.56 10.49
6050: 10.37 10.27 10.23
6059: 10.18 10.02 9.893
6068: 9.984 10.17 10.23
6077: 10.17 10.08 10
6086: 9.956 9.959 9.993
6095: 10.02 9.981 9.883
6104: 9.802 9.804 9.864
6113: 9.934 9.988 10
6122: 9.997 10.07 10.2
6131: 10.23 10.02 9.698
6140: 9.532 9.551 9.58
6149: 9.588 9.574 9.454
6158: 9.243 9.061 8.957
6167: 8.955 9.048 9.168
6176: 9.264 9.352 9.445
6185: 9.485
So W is -3.3 angstrom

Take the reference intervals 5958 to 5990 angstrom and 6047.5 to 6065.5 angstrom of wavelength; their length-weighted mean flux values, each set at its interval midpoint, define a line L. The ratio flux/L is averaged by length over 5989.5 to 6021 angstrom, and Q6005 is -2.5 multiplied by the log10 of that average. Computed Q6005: 0.06 mag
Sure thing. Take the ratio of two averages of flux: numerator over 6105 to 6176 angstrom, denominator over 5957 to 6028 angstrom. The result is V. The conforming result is 0.98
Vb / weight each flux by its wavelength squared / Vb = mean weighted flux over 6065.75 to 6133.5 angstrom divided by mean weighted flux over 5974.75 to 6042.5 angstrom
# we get 1.1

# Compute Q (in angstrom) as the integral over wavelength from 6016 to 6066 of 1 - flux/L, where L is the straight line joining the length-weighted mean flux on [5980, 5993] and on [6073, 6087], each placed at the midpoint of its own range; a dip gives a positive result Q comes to -0.8 angstrom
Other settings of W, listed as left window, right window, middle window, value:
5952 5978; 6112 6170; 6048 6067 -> -0.6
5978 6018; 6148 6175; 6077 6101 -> -1.5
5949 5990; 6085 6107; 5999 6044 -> 0.7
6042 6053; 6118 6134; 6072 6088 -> 0.3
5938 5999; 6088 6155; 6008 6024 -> 0.8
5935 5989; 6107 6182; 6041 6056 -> -1.0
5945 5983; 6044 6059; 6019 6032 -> 0.6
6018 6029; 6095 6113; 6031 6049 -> -1.4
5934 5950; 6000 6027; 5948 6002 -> -1.8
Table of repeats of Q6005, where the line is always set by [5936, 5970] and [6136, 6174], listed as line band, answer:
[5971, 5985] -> -0.02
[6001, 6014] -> 0.03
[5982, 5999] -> 0.01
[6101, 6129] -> -0.06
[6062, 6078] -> -0.05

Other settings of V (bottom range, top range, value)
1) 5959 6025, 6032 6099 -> 1.04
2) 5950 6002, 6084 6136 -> 1.00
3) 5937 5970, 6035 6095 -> 1.03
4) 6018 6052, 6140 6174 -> 0.91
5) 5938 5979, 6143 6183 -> 0.93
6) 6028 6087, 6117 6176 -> 0.94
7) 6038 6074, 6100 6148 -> 0.96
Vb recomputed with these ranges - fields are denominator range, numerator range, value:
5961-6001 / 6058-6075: 1.04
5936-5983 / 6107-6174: 1.03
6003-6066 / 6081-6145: 1.02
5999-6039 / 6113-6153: 1.05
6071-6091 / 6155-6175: 0.93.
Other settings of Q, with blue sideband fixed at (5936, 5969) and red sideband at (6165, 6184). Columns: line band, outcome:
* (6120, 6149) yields -1.6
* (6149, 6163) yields -0.1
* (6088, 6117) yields -1.5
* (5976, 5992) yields -0.1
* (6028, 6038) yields -0.6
